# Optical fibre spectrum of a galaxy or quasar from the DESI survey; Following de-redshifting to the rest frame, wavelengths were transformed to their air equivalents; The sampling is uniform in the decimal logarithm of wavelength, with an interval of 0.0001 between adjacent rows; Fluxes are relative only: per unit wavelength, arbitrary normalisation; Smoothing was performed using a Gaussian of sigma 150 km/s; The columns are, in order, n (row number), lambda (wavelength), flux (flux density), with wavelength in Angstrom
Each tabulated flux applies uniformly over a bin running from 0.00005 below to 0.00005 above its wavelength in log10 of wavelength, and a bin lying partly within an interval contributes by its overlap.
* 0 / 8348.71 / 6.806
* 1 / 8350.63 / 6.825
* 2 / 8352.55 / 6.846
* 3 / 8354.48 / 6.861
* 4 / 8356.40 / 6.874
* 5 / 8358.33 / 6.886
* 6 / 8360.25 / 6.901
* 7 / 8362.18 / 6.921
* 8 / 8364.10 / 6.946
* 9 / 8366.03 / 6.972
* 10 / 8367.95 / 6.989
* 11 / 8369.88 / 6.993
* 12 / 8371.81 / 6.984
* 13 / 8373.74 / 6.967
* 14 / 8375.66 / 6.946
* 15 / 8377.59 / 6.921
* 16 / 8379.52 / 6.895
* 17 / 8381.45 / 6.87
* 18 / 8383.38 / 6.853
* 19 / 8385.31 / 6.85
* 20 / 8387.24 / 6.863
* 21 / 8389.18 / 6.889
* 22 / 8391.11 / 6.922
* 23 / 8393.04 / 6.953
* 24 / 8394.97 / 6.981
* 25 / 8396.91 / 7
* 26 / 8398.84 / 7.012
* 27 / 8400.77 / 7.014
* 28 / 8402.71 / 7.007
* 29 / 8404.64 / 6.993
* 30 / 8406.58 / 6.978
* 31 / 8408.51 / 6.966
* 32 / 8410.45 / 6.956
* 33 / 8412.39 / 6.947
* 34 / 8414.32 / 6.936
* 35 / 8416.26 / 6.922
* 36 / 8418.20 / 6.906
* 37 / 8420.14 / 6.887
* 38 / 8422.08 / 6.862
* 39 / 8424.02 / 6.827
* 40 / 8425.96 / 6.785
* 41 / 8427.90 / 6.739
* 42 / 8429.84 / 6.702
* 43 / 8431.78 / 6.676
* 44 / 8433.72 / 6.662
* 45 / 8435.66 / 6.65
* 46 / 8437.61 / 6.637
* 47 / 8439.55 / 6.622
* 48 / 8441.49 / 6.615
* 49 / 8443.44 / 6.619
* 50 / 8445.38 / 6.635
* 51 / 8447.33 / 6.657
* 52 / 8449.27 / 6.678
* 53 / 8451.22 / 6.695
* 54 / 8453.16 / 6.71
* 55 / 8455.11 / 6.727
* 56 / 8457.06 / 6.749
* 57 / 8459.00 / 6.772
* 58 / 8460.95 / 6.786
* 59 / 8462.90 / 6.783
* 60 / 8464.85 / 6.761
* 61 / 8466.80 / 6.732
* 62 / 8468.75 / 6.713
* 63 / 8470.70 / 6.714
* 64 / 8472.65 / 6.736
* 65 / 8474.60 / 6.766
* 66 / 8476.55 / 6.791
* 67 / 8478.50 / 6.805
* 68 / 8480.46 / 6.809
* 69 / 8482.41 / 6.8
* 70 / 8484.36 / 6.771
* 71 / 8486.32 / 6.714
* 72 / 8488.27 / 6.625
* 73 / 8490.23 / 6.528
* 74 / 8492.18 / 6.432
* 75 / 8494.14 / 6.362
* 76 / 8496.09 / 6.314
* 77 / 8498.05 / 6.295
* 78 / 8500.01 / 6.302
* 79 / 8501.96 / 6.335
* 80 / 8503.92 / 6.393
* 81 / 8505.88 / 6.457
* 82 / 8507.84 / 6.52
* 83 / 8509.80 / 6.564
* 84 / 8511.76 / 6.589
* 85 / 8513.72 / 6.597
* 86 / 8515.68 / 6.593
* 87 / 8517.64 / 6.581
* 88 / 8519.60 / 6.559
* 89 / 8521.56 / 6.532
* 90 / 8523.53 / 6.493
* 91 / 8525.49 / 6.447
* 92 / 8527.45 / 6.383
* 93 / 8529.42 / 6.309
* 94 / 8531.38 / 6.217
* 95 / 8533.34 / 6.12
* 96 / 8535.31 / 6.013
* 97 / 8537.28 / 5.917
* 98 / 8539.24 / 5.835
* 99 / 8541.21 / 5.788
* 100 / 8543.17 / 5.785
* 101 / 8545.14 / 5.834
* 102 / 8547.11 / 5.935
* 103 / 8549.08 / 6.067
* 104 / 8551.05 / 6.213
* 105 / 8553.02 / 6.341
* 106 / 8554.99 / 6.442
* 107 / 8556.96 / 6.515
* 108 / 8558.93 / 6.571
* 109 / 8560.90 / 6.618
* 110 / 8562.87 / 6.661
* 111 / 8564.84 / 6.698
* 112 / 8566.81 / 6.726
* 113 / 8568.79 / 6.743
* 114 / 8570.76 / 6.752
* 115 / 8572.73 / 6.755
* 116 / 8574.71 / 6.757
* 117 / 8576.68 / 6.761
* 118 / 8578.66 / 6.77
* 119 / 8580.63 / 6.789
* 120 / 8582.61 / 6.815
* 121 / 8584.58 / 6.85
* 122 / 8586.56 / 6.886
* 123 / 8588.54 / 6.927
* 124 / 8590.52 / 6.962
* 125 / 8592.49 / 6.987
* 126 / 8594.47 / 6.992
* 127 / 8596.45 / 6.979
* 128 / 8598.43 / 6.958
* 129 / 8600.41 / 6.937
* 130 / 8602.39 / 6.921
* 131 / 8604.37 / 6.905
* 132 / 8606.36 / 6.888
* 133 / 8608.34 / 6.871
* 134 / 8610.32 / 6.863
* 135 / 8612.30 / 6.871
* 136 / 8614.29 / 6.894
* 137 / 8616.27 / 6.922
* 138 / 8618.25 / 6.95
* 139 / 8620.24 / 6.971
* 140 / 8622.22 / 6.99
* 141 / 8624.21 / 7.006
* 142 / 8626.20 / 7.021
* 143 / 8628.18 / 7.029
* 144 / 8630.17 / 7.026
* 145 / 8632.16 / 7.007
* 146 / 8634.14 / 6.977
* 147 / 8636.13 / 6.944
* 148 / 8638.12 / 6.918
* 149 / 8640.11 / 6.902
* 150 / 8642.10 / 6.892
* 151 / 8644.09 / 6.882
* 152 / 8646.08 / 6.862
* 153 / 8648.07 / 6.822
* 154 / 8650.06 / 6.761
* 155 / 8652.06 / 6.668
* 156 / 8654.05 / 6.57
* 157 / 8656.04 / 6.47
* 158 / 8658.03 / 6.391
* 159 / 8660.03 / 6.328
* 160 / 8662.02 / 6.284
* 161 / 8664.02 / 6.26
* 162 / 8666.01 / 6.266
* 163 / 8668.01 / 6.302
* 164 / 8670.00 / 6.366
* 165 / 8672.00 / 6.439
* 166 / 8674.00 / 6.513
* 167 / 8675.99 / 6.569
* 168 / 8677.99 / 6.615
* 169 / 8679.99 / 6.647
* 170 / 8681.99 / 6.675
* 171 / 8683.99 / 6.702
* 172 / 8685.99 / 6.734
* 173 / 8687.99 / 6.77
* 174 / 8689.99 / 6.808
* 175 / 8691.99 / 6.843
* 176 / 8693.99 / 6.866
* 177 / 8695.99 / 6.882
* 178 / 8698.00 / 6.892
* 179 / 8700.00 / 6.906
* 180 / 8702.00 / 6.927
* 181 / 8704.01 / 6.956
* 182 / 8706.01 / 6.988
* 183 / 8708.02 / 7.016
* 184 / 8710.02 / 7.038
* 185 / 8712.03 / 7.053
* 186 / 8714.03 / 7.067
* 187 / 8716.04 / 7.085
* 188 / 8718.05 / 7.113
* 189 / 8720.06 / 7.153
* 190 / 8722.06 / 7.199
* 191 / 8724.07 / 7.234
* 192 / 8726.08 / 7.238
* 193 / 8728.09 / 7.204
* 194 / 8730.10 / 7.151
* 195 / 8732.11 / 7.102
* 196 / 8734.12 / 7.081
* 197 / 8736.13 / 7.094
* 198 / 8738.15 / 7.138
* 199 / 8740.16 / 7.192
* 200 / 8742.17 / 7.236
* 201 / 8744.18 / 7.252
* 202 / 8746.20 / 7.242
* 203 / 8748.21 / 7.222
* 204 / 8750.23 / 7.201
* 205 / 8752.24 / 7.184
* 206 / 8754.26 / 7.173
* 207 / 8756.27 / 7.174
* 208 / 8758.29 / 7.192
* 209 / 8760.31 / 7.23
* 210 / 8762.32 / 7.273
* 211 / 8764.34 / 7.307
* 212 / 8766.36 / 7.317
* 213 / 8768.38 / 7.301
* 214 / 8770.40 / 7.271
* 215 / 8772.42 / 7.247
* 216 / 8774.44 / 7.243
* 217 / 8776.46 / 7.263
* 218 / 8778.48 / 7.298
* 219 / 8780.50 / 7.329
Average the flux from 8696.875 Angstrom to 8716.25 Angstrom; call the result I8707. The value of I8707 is 6.99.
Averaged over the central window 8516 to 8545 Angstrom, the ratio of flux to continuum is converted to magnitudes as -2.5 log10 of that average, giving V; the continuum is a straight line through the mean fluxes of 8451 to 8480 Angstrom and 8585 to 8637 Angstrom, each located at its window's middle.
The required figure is 0.105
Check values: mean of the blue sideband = 6.75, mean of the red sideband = 6.95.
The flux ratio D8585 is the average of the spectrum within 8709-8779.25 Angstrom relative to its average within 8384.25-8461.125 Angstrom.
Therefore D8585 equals 1.05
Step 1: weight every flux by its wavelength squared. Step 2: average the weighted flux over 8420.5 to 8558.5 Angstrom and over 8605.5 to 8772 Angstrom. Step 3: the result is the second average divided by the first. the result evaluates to 1.11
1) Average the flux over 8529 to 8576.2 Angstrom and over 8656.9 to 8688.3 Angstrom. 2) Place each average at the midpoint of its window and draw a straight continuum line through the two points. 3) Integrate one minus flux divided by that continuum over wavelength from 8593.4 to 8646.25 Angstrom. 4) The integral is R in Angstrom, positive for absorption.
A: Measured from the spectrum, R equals -4.3 Angstrom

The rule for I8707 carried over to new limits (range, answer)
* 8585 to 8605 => 6.94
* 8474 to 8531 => 6.53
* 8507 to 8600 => 6.52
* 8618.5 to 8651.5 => 6.93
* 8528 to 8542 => 6.04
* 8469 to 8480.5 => 6.76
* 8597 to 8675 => 6.77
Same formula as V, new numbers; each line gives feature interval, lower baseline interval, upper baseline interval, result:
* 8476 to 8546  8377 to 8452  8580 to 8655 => 0.08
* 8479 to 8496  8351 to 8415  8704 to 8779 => 0.06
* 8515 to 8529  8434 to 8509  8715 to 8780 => 0.04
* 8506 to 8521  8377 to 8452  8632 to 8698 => 0.03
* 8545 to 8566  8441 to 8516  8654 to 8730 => 0.05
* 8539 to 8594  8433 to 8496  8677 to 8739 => 0.04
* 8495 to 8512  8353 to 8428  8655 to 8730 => 0.08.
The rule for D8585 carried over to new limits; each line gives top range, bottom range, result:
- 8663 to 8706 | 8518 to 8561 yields 1.07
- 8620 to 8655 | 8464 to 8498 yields 1.04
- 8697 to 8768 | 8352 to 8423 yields 1.03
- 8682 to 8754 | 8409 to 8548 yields 1.07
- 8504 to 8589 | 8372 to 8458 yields 0.94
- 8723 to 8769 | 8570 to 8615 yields 1.05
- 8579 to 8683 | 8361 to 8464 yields 0.99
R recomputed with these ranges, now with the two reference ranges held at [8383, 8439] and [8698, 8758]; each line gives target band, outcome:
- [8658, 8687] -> 2.47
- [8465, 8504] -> 1.83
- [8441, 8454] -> 0.46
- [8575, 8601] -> 0.46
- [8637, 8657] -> 0.80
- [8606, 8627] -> 0.31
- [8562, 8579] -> 0.64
